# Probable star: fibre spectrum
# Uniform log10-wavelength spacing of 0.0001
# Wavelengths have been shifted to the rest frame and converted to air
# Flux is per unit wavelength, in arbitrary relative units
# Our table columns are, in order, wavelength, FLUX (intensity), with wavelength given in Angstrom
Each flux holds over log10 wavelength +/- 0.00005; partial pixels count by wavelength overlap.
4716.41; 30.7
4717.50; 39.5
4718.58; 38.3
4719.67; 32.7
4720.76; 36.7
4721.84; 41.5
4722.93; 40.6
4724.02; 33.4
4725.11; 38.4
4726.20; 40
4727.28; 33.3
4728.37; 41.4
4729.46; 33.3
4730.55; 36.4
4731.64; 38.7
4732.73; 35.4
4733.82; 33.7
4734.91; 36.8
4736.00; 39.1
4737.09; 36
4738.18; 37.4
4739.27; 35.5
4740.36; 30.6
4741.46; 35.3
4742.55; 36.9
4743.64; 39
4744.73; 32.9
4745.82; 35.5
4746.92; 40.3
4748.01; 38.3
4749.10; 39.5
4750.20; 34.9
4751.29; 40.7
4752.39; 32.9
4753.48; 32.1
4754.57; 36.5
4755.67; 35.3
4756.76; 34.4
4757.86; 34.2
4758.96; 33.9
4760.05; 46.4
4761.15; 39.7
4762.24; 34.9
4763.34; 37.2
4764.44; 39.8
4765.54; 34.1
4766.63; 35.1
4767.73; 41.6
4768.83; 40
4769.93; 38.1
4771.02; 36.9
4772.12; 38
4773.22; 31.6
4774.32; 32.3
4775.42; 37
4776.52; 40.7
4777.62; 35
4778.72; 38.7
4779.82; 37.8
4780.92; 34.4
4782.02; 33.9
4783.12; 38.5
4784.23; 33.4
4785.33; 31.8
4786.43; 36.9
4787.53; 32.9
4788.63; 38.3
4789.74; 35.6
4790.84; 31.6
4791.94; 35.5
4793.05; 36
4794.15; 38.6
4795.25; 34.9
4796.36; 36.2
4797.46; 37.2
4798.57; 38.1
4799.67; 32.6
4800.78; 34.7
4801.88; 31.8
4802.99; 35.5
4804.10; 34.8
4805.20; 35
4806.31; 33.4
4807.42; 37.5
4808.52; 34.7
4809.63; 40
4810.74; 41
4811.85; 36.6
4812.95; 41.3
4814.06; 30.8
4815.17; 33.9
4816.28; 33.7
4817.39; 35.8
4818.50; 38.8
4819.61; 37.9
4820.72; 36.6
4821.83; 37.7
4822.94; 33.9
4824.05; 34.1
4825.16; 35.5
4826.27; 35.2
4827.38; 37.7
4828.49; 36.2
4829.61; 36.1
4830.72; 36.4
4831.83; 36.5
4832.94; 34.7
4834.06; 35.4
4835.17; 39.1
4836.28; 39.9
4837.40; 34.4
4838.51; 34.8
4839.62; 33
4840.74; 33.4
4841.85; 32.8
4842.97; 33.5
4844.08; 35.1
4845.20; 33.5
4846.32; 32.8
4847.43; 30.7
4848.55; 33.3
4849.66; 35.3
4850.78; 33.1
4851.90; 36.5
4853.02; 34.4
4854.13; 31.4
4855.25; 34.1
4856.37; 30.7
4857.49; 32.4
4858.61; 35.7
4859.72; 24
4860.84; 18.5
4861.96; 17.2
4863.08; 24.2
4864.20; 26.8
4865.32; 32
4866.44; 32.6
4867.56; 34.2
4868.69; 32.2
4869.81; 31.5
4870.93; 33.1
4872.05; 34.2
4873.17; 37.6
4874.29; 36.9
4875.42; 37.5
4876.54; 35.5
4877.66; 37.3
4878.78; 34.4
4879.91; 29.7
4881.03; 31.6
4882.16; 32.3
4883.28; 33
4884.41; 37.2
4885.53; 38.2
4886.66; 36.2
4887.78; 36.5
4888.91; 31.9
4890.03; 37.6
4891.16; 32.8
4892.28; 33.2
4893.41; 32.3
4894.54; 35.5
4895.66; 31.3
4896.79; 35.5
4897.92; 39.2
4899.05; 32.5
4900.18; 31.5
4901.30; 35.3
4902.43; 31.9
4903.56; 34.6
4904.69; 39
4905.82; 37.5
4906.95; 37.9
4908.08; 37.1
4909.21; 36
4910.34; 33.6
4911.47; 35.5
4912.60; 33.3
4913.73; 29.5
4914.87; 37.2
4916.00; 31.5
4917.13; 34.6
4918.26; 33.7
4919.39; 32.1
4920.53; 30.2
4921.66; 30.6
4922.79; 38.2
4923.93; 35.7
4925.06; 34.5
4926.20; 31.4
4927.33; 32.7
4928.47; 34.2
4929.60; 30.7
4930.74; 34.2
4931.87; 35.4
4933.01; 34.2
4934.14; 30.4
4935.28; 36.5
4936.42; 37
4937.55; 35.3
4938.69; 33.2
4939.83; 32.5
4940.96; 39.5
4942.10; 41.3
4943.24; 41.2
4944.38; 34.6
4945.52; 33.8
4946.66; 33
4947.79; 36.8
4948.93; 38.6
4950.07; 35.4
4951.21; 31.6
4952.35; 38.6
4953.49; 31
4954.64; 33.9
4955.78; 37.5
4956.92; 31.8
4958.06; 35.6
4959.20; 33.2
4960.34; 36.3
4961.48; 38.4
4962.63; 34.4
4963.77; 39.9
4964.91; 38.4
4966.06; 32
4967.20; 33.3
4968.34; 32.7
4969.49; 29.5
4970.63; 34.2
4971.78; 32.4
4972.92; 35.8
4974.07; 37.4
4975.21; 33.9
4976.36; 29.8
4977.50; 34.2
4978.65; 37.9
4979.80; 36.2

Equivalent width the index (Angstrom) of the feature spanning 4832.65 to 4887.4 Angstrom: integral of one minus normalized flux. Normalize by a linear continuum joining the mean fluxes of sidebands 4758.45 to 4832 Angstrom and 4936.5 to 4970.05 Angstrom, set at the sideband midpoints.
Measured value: 4.3 Angstrom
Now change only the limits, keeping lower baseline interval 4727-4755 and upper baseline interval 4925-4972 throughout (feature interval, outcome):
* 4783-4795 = 0.2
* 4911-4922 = 0.7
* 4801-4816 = 0.0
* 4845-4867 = 3.1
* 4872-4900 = 0.4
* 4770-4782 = -0.1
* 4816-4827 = -0.1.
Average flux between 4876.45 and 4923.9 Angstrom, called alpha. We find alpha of 34.4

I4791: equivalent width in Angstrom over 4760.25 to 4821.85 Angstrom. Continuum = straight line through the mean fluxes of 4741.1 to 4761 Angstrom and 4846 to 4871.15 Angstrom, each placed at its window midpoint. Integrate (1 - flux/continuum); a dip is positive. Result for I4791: -3.2 Angstrom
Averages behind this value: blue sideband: 36.7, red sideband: 30.7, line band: 36.2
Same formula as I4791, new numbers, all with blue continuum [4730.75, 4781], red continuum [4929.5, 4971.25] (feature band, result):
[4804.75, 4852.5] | 0.7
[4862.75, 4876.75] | 1.1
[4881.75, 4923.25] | 1.1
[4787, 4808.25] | 0.6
